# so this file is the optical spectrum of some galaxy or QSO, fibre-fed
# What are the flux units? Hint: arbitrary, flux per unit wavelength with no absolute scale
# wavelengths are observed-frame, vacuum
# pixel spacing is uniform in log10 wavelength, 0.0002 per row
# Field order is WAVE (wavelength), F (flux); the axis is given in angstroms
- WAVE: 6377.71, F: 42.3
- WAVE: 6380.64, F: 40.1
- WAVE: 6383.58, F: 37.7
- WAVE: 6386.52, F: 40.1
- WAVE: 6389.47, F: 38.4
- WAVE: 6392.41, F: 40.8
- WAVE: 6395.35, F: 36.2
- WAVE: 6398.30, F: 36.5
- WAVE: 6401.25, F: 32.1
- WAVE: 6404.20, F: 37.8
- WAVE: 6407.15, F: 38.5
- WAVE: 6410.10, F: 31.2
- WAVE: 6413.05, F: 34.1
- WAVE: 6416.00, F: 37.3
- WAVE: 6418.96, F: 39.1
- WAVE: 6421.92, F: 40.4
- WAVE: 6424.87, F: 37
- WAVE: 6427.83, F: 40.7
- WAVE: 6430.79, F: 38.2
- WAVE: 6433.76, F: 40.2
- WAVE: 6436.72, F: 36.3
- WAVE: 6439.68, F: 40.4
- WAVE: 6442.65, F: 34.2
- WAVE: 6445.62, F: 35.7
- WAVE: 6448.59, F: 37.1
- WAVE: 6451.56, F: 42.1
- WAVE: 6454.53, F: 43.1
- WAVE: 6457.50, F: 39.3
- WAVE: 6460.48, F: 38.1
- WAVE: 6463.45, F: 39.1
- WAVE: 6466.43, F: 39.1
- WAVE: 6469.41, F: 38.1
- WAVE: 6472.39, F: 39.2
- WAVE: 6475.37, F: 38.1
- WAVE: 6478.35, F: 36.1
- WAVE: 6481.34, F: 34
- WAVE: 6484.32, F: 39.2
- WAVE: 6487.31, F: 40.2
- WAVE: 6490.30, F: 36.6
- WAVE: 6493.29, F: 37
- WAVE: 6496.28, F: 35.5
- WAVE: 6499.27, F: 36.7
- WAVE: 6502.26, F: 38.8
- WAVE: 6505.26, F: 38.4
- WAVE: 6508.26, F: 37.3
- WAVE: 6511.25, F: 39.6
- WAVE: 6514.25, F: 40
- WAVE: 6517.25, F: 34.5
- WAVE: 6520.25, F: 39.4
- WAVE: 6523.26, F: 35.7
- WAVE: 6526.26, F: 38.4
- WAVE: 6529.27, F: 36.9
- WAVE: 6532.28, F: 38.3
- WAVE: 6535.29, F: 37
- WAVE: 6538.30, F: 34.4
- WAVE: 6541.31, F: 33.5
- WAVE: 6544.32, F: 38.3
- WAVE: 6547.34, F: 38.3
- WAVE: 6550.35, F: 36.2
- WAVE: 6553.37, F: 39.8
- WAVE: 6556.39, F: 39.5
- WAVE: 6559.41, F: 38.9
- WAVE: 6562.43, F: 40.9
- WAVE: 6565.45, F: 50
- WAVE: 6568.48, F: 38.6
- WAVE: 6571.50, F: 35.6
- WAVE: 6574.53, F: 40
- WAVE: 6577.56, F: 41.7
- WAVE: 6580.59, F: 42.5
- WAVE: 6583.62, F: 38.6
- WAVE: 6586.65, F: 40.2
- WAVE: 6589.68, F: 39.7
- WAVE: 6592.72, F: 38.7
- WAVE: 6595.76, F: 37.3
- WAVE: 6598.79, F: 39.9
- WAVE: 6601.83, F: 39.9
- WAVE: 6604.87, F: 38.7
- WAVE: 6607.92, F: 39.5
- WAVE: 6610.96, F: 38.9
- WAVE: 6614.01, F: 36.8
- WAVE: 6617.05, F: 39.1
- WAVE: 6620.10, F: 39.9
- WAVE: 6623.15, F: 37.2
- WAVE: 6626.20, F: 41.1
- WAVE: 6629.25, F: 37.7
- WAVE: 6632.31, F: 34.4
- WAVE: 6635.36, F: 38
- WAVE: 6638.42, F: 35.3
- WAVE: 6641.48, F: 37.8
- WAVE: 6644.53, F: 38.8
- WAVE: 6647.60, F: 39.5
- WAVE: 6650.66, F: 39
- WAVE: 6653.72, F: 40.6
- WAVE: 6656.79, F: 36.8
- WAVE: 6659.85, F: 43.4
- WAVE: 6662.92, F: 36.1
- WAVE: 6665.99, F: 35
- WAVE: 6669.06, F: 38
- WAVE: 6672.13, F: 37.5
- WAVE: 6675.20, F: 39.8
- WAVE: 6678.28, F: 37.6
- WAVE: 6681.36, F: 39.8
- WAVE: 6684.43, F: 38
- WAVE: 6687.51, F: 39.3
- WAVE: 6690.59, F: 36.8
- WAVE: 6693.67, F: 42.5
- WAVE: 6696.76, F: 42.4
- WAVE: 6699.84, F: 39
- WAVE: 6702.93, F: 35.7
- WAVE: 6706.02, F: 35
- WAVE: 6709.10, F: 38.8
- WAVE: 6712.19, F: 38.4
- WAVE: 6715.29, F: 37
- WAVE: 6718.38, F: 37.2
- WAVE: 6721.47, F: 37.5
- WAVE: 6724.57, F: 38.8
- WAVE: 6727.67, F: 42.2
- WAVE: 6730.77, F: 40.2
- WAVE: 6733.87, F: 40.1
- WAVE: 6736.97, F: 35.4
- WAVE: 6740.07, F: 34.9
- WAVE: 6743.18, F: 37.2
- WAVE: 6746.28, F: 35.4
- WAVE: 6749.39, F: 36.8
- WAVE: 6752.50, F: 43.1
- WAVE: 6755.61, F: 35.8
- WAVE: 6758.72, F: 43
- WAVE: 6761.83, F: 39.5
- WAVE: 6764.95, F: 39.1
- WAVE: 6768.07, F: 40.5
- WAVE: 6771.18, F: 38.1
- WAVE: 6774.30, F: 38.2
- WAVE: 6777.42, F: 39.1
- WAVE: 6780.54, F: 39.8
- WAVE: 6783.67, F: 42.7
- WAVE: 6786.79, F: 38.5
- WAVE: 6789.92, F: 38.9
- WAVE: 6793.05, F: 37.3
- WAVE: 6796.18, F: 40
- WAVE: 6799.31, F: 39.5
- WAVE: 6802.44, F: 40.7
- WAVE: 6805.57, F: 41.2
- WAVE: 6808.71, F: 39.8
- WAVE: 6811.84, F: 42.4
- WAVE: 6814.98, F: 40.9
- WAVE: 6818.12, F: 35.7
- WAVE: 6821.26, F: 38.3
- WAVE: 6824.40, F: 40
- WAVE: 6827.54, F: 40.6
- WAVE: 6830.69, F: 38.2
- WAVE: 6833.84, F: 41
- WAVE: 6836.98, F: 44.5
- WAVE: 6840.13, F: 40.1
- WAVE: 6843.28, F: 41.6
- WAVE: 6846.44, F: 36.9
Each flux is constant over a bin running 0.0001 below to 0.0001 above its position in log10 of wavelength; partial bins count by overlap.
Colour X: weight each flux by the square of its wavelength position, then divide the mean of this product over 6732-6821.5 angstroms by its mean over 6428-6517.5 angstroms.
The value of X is 1.1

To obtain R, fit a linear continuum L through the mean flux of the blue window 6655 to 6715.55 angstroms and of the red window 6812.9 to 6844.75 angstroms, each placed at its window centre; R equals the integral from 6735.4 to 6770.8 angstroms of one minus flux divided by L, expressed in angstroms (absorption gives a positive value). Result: 0.9 angstroms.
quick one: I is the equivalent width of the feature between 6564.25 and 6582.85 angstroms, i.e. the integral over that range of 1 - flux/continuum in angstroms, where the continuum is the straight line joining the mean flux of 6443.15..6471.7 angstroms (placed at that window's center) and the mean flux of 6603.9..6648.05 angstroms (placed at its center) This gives -1.3 angstroms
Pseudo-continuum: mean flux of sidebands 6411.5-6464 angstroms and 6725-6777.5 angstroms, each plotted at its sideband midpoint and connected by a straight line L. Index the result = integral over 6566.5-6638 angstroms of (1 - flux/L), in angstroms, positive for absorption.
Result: -0.5 angstroms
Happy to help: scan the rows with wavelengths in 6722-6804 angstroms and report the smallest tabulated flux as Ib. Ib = 34.9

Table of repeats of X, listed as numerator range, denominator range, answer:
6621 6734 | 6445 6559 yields 1.07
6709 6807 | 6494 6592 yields 1.08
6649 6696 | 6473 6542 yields 1.09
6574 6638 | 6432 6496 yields 1.07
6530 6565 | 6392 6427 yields 1.08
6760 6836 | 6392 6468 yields 1.17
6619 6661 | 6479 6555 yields 1.07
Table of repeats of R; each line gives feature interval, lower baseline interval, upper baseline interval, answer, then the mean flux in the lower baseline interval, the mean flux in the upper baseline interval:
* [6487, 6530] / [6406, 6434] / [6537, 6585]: 1.1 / 37.6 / 39.2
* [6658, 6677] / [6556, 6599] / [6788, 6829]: 0.8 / 40.2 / 39.6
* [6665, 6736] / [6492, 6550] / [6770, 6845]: 0.6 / 37.2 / 39.9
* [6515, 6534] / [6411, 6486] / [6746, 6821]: 0.6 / 38.2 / 39.5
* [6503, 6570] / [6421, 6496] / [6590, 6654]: 0.0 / 38.3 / 38.5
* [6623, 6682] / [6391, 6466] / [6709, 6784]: 0.4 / 37.8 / 38.7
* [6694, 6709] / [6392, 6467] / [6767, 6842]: 0.3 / 37.8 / 39.8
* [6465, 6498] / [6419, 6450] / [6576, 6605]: 0.9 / 38.1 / 39.8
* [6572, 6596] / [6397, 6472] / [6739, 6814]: -0.8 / 37.9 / 39.3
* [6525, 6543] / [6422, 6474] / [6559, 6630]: 1.3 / 38.7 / 39.7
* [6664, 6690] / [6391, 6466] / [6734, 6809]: 0.4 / 37.8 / 38.9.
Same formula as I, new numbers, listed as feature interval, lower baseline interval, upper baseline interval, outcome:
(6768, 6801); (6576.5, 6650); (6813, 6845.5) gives 0.4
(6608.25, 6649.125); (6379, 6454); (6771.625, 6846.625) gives 0.9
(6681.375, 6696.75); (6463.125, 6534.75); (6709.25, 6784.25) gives -0.4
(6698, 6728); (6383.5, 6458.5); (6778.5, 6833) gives 1.1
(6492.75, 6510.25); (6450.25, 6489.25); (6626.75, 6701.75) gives 0.6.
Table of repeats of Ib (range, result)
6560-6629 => 35.6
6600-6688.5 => 34.4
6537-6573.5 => 33.5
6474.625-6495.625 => 34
